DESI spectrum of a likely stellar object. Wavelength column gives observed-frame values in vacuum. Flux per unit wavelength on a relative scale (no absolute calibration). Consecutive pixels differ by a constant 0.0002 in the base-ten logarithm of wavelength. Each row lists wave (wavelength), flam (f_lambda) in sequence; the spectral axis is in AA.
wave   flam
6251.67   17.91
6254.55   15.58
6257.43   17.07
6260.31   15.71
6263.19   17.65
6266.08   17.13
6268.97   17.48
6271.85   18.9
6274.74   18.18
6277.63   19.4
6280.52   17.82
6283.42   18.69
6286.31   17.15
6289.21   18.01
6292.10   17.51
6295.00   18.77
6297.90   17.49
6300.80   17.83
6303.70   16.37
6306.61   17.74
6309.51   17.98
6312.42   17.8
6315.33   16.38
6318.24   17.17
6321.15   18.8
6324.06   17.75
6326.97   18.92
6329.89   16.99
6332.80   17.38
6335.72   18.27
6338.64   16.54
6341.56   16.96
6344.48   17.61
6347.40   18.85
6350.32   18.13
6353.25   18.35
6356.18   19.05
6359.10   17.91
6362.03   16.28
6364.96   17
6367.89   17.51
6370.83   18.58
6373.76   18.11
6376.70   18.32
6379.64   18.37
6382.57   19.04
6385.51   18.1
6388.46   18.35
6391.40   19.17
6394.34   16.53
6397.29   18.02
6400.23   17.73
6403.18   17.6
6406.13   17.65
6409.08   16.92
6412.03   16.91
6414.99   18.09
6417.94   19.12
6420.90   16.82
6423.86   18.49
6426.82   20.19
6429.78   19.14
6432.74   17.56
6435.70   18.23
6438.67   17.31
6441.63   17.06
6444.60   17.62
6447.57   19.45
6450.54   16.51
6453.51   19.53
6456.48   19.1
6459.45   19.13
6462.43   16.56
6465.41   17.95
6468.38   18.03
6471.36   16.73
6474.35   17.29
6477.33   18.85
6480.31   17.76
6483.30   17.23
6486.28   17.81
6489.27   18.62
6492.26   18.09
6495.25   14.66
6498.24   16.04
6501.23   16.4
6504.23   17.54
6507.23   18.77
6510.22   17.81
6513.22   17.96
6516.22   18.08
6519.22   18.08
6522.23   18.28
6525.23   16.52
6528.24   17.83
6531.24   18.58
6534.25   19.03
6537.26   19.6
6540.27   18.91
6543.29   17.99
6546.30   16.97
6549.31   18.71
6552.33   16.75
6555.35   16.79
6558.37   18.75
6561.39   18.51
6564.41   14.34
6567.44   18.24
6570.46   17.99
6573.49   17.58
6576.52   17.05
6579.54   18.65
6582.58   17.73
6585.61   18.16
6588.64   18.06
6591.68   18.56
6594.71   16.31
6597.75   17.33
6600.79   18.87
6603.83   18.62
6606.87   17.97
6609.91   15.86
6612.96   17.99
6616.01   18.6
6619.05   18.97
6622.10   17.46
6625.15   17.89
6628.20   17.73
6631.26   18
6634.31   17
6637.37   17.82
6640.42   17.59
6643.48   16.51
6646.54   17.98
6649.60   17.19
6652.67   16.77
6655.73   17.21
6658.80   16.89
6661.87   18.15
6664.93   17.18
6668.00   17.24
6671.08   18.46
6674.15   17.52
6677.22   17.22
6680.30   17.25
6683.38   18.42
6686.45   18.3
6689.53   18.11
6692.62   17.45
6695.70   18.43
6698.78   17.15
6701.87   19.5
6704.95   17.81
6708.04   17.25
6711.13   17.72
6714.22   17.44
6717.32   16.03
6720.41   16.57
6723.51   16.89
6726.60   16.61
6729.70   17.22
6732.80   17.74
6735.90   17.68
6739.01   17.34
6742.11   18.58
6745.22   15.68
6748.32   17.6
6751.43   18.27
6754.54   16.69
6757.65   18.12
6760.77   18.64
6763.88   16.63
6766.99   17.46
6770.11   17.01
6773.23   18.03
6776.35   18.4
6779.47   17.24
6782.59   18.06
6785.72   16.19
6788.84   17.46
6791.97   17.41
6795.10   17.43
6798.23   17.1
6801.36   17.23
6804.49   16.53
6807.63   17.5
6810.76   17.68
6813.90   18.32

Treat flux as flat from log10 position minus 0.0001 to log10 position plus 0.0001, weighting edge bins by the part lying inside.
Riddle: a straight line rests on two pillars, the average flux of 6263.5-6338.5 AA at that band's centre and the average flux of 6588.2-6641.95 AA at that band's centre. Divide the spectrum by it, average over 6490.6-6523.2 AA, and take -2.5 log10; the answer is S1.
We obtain 0.024 mag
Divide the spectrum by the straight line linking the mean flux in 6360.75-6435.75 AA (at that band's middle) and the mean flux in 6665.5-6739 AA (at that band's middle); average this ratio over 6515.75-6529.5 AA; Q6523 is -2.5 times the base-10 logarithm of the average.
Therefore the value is 0.01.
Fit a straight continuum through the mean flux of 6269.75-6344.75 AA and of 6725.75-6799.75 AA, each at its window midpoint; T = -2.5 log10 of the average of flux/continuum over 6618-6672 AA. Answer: 0.000 mag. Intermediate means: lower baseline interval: 17.8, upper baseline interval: 17.4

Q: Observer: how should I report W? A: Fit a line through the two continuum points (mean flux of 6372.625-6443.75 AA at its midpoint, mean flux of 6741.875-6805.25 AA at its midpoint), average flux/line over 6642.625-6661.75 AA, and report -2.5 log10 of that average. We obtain 0.03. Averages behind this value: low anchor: 18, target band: 17.2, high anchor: 17.4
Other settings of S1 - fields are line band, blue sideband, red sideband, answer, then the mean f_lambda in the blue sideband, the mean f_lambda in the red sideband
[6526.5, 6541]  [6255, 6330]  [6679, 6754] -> -0.07 mag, 17.7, 17.5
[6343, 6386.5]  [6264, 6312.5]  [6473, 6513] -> -0.02 mag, 17.9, 17.5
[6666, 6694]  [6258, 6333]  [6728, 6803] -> -0.02 mag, 17.7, 17.5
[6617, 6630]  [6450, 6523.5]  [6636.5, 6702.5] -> -0.02 mag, 17.7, 17.6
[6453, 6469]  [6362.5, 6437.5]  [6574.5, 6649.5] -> -0.02 mag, 18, 17.8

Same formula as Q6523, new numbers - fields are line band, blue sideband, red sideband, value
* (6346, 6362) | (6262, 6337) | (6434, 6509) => -0.029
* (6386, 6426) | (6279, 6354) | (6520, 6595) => -0.004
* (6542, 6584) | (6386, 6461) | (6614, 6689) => 0.015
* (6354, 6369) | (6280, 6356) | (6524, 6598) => 0.011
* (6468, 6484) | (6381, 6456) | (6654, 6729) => 0.019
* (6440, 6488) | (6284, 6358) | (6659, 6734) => -0.014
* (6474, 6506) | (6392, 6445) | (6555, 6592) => 0.030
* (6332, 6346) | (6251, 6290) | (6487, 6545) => 0.019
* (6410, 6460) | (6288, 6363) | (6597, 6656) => -0.031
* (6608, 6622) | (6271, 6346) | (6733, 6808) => -0.017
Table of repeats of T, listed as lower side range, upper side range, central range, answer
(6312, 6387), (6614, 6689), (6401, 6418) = 0.01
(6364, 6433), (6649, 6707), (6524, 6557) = -0.01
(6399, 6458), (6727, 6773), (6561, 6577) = 0.04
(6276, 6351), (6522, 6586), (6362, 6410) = -0.01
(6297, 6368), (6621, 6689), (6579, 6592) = -0.04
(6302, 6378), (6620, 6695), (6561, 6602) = 0.00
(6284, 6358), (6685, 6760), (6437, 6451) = 0.00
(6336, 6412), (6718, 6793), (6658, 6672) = -0.01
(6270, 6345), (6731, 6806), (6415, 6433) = -0.05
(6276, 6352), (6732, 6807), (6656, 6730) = 0.00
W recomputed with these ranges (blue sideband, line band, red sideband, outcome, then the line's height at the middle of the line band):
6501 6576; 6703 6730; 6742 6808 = 0.03 mag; 17.5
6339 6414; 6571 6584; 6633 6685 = -0.01 mag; 17.6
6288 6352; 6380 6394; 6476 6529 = -0.05 mag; 17.6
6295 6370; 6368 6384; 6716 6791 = -0.05 mag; 17.6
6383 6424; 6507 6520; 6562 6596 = -0.03 mag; 17.7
